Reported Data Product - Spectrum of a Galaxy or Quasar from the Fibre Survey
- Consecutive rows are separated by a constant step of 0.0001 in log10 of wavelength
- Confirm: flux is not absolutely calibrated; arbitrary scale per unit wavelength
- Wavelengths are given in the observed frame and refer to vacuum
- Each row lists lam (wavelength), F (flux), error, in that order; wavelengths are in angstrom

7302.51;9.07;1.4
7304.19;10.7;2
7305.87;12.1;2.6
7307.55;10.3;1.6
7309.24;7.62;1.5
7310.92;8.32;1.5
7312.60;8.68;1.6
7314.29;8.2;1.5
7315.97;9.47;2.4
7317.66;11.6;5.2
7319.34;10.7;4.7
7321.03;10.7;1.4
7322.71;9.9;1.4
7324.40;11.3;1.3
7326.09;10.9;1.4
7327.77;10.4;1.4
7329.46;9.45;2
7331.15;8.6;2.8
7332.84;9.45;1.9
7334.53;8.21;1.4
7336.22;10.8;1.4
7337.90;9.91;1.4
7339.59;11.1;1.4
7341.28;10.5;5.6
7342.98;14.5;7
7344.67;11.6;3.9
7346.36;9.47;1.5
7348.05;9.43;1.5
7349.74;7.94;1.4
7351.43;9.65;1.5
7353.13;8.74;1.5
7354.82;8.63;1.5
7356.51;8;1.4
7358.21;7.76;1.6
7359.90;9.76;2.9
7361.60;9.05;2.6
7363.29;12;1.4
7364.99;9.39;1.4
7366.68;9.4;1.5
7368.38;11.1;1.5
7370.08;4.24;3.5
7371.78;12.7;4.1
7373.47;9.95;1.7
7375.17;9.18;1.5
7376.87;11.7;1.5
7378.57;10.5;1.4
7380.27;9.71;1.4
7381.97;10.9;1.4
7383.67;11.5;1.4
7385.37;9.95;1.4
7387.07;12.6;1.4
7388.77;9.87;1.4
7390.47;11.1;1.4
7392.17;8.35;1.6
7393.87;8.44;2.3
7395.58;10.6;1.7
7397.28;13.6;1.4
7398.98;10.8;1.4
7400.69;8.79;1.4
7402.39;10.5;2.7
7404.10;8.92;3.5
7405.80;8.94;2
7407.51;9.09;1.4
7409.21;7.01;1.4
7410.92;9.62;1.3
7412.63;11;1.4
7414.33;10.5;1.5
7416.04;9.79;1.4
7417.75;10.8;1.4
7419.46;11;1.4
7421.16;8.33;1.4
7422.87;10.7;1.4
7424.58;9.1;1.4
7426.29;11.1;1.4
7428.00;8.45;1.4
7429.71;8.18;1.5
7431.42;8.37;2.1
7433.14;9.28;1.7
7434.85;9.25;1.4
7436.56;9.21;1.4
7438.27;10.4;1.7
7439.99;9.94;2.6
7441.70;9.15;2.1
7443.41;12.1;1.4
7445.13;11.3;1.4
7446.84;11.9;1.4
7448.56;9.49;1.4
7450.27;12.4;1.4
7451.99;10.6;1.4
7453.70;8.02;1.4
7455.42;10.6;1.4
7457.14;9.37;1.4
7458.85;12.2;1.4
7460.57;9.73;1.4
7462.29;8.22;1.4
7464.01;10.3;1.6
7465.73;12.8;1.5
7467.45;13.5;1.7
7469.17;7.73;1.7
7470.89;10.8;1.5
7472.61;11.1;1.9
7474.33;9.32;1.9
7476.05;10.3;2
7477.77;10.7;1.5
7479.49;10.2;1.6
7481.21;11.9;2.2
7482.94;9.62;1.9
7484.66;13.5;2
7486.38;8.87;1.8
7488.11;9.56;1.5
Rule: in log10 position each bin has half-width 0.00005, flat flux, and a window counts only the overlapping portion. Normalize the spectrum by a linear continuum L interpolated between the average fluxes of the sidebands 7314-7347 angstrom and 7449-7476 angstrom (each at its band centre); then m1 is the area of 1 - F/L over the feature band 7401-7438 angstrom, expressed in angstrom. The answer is 3.3 angstrom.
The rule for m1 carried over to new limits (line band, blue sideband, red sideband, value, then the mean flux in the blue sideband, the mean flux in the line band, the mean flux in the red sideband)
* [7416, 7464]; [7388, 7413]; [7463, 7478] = 1.5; 9.75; 9.97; 10.7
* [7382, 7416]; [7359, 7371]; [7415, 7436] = -2.4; 9.29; 10.1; 9.53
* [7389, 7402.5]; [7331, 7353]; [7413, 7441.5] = -0.6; 10.1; 10.2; 9.66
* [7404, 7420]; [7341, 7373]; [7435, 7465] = 0.6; 9.66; 9.68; 10.3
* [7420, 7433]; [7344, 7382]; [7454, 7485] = 1.2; 9.56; 9.23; 10.6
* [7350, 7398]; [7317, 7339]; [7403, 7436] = -0.6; 10.1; 9.91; 9.45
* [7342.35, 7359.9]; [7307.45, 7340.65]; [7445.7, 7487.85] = 0.7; 9.77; 9.52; 10.5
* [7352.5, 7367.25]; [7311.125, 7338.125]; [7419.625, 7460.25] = 1.0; 9.86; 9.2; 9.99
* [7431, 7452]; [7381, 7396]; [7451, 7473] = 0.2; 10.4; 10.3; 10.4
